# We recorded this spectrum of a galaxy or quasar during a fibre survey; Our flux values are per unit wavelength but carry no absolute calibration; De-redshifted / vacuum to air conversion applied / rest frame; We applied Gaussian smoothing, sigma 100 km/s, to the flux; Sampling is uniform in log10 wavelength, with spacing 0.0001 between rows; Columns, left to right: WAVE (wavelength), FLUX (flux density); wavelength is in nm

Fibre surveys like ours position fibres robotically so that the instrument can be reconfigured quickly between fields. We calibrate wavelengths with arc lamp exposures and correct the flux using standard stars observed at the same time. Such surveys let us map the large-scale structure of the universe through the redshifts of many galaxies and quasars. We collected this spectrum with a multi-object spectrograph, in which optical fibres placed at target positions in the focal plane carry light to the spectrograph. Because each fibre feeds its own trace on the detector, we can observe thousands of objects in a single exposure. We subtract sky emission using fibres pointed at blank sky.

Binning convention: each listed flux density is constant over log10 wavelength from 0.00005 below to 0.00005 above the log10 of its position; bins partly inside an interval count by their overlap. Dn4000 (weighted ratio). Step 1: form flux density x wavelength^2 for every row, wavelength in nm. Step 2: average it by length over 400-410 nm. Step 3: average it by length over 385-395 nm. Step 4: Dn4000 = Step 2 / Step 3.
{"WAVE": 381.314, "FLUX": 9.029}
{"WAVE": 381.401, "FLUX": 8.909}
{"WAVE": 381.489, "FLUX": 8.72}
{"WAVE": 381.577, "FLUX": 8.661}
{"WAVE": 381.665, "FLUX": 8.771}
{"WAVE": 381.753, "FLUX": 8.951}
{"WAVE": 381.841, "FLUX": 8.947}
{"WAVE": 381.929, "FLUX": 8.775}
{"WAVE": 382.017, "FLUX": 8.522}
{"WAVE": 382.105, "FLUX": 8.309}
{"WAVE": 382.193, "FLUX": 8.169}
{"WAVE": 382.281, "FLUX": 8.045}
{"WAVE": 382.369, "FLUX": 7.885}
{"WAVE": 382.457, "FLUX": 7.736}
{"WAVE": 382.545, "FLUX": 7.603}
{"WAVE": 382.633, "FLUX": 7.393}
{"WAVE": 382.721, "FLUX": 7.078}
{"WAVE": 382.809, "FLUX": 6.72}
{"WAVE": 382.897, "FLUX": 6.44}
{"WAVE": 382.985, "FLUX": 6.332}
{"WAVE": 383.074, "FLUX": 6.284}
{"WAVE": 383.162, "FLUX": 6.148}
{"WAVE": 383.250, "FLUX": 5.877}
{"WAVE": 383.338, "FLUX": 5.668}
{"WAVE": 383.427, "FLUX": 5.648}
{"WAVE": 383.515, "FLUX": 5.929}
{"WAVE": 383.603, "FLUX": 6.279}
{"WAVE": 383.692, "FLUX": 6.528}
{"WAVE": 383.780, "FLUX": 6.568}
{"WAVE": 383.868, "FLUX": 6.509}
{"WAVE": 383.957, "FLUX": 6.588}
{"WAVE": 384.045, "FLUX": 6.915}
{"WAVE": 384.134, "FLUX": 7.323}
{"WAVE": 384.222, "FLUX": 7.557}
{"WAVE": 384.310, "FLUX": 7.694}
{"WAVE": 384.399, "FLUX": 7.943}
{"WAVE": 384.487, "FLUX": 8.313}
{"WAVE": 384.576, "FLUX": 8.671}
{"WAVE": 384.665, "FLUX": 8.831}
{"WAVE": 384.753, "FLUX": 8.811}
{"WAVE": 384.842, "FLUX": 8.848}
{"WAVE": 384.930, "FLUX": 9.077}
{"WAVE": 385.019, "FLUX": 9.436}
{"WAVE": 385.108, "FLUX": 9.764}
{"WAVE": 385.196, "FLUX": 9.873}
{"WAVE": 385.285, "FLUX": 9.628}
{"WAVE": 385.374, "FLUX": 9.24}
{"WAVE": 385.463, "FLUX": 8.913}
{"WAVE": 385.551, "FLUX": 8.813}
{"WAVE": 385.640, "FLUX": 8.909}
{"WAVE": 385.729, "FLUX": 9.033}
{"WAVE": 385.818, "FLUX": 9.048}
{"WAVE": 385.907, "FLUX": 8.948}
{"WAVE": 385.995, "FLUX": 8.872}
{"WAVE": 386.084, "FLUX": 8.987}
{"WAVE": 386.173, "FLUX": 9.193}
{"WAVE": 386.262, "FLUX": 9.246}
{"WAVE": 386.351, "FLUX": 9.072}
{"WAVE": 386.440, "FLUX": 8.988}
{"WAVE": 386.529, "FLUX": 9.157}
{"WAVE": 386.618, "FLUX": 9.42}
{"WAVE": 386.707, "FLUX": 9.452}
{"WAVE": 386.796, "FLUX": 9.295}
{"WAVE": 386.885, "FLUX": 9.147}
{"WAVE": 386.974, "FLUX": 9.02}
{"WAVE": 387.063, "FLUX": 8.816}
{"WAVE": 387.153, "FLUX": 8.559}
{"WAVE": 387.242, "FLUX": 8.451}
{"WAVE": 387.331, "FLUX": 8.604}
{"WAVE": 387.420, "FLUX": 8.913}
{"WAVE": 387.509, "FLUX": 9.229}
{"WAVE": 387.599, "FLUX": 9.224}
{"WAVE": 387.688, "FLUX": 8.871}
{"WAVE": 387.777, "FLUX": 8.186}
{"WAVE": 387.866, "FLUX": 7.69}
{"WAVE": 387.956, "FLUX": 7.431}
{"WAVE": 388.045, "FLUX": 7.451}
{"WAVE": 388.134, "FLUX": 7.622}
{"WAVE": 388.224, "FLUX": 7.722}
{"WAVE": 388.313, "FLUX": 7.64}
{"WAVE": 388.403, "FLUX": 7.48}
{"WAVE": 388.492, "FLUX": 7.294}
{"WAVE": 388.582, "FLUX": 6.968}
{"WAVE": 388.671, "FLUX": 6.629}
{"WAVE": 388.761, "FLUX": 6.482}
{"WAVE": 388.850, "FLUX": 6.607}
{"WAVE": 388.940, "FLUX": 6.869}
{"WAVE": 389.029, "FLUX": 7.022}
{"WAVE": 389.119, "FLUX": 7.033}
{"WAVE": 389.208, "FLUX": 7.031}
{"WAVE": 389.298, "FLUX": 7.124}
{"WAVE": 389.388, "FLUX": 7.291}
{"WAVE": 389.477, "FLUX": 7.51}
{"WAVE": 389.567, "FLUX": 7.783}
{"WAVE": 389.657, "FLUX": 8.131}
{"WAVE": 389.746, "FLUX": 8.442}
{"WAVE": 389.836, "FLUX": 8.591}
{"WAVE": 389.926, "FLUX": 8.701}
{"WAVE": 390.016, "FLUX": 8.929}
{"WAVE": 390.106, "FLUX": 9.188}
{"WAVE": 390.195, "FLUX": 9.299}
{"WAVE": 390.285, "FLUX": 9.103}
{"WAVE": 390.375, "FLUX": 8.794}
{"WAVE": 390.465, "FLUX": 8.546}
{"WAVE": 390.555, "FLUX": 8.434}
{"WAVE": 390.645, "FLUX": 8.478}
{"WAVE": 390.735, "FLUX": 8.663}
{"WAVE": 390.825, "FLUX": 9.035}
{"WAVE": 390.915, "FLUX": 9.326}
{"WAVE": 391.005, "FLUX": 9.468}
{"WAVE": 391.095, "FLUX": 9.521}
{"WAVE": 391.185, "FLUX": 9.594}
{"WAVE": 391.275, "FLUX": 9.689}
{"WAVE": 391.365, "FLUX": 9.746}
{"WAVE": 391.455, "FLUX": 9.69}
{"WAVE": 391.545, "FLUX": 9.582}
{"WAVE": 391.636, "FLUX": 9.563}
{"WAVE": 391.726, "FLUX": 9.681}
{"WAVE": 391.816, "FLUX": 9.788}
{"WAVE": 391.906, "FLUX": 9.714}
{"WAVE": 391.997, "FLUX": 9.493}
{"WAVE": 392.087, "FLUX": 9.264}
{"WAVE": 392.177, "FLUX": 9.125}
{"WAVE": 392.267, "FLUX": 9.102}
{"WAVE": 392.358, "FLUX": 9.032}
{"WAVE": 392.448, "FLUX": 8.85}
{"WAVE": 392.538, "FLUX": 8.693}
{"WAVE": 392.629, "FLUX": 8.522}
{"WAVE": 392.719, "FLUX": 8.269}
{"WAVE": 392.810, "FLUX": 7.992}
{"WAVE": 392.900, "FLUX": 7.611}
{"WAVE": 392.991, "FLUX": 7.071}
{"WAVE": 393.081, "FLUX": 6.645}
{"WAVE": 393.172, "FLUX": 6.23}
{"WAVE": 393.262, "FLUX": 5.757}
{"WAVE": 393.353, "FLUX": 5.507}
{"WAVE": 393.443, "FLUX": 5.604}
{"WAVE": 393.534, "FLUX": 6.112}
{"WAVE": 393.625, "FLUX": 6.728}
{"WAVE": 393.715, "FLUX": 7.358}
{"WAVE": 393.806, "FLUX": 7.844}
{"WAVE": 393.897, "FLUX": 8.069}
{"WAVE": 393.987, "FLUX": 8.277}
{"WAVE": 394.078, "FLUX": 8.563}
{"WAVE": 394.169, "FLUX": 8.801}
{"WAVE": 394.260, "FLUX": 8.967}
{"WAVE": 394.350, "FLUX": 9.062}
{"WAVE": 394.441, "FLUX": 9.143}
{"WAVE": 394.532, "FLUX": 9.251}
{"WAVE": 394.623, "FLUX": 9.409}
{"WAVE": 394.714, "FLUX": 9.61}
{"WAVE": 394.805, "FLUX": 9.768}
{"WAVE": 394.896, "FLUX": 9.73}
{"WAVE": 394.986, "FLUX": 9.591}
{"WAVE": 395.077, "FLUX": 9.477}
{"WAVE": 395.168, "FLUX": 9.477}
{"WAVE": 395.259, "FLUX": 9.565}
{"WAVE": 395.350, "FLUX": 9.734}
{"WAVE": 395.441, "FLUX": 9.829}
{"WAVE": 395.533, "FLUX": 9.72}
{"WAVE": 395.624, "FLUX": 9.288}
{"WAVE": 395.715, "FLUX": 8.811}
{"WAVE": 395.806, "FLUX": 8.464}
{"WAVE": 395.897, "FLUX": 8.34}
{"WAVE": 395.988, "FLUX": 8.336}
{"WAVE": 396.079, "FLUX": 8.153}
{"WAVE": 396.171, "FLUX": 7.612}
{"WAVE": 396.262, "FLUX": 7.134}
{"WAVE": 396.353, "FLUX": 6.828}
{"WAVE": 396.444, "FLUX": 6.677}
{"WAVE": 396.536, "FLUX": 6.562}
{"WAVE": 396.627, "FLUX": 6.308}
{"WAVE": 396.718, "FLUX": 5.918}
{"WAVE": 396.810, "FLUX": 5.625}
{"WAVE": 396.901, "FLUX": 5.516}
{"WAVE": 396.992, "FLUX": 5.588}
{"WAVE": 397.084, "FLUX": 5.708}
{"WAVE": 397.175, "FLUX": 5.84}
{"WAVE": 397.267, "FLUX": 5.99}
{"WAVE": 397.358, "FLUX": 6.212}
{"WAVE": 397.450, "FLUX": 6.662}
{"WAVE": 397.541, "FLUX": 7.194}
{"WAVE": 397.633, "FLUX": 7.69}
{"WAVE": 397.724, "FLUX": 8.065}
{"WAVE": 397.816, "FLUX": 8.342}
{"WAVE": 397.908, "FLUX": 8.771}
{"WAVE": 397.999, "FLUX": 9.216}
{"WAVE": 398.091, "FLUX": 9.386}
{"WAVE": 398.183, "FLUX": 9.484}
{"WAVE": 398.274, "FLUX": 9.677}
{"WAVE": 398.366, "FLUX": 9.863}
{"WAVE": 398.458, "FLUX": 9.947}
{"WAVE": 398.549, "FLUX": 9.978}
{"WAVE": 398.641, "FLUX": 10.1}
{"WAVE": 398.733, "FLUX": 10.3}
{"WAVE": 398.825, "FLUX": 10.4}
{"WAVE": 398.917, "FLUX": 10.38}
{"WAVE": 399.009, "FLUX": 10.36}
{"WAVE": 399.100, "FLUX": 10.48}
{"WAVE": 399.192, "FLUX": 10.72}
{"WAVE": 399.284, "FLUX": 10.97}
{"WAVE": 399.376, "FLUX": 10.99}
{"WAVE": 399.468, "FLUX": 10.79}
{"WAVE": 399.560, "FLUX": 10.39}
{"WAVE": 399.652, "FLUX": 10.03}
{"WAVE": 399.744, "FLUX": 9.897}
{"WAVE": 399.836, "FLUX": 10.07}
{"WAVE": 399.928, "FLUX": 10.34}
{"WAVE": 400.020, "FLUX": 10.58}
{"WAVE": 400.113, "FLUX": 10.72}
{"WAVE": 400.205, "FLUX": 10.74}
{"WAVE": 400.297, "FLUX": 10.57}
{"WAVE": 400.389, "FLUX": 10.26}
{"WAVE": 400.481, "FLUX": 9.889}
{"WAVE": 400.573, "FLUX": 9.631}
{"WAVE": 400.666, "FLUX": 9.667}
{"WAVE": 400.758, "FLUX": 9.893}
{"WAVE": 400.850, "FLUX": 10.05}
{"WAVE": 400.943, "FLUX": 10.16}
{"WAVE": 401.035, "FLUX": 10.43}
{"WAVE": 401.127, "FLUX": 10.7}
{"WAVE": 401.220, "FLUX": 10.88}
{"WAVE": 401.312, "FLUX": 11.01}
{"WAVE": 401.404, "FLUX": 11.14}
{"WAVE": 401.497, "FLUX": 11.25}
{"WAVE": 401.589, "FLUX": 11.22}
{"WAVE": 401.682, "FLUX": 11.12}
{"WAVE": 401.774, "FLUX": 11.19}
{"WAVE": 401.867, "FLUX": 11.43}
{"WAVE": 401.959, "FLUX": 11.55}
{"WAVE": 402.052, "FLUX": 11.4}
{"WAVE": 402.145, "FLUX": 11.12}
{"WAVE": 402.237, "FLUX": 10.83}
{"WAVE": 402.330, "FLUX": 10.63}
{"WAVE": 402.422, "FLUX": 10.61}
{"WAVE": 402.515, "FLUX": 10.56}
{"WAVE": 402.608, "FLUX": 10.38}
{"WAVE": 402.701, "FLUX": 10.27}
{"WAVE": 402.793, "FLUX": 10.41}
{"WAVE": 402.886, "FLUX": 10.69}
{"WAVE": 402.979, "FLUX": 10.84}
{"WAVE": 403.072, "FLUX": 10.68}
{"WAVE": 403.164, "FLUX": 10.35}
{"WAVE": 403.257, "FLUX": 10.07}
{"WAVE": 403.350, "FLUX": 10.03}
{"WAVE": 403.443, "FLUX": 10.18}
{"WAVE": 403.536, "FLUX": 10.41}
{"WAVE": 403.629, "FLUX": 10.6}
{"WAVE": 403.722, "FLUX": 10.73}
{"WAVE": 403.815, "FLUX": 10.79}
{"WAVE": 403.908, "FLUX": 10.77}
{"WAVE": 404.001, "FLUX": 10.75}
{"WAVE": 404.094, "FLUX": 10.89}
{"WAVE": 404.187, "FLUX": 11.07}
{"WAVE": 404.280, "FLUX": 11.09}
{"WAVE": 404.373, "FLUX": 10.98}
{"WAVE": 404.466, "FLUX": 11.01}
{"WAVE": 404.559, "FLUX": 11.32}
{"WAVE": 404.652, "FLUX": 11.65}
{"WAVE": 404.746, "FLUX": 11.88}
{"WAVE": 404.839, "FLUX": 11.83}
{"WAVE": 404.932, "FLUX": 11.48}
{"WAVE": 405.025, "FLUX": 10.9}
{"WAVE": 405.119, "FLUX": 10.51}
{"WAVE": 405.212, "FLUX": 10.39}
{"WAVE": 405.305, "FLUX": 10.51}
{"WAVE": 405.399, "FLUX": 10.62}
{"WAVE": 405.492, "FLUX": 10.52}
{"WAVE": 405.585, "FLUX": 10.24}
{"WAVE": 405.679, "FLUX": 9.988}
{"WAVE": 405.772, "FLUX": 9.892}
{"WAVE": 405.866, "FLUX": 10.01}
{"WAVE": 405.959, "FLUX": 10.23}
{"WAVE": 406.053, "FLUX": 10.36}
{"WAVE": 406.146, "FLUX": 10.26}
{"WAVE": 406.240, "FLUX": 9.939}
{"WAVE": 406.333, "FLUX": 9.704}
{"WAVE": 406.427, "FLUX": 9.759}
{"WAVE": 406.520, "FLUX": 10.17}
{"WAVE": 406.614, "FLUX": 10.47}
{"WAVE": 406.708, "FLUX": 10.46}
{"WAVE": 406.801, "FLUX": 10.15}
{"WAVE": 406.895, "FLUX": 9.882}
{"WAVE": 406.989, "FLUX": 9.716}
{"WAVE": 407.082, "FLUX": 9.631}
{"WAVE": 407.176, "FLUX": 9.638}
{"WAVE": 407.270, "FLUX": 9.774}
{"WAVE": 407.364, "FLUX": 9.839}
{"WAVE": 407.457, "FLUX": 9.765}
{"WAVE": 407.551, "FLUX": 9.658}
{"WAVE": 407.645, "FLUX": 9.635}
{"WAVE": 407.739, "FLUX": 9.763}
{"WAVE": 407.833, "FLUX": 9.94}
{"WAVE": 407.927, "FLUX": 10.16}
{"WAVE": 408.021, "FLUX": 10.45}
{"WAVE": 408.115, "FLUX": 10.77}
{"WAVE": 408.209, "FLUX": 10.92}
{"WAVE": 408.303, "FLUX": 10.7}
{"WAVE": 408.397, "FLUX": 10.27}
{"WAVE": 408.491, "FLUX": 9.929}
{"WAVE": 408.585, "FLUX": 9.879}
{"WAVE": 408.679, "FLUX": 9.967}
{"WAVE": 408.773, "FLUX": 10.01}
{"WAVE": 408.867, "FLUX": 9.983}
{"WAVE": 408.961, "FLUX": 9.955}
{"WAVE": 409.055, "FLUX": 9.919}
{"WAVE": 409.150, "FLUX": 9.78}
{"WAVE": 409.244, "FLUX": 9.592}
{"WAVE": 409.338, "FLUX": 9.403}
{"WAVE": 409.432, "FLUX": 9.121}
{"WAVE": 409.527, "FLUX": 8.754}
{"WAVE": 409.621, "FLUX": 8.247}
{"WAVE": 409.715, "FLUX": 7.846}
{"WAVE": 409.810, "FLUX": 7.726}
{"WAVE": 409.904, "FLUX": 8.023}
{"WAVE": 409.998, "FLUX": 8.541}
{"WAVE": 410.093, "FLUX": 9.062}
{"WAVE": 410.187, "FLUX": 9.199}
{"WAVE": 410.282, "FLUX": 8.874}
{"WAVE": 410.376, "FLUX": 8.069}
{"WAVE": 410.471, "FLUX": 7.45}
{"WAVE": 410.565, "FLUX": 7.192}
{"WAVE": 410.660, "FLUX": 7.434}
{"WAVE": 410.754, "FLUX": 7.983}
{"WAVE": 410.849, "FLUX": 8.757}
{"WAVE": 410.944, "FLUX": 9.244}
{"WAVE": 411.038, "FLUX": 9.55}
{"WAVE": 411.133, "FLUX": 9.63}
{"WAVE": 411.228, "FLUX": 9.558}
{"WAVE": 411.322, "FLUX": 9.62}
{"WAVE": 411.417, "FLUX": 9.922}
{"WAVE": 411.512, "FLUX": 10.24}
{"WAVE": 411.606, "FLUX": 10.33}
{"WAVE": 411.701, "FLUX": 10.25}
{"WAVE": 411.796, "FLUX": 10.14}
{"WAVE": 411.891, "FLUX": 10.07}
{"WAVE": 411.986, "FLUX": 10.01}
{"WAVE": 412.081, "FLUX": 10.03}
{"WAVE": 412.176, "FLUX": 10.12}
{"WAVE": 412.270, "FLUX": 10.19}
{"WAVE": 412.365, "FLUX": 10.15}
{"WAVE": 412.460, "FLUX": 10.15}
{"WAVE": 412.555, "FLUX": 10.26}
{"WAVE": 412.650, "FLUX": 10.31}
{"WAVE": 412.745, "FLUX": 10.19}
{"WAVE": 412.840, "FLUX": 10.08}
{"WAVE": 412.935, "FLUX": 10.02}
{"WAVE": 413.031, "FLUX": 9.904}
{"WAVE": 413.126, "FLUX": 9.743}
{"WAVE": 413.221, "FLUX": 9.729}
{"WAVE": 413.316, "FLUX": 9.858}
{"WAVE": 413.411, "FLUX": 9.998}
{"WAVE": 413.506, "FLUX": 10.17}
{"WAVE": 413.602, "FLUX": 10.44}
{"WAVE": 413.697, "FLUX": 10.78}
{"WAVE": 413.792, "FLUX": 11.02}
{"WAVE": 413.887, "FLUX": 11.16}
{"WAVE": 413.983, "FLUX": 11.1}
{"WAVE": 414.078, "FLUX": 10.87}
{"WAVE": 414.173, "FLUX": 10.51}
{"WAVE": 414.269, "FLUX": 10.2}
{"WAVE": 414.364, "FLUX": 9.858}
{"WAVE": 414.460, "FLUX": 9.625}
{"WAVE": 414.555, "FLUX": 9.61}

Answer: 1.3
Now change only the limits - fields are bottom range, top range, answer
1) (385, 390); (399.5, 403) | 1.36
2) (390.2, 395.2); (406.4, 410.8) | 1.18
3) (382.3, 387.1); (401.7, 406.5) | 1.46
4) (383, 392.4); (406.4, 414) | 1.30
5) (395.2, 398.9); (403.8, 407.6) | 1.35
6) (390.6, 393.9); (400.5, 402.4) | 1.34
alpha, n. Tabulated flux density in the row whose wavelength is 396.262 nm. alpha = 7.134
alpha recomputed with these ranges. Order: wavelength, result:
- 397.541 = 7.194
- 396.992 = 5.588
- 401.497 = 11.25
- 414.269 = 10.2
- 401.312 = 11.01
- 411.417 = 9.922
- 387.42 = 8.913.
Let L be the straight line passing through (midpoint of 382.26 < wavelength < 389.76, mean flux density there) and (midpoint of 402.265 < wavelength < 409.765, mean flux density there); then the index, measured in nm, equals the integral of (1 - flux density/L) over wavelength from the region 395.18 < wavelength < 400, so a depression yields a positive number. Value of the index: 0.34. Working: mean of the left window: 7.94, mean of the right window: 10.3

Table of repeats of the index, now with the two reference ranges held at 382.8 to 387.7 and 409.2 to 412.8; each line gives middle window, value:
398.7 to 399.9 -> -0.23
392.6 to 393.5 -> 0.17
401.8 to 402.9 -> -0.24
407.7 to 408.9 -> -0.14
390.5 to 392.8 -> -0.19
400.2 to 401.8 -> -0.30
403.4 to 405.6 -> -0.47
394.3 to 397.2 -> 0.16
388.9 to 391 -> 0.04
